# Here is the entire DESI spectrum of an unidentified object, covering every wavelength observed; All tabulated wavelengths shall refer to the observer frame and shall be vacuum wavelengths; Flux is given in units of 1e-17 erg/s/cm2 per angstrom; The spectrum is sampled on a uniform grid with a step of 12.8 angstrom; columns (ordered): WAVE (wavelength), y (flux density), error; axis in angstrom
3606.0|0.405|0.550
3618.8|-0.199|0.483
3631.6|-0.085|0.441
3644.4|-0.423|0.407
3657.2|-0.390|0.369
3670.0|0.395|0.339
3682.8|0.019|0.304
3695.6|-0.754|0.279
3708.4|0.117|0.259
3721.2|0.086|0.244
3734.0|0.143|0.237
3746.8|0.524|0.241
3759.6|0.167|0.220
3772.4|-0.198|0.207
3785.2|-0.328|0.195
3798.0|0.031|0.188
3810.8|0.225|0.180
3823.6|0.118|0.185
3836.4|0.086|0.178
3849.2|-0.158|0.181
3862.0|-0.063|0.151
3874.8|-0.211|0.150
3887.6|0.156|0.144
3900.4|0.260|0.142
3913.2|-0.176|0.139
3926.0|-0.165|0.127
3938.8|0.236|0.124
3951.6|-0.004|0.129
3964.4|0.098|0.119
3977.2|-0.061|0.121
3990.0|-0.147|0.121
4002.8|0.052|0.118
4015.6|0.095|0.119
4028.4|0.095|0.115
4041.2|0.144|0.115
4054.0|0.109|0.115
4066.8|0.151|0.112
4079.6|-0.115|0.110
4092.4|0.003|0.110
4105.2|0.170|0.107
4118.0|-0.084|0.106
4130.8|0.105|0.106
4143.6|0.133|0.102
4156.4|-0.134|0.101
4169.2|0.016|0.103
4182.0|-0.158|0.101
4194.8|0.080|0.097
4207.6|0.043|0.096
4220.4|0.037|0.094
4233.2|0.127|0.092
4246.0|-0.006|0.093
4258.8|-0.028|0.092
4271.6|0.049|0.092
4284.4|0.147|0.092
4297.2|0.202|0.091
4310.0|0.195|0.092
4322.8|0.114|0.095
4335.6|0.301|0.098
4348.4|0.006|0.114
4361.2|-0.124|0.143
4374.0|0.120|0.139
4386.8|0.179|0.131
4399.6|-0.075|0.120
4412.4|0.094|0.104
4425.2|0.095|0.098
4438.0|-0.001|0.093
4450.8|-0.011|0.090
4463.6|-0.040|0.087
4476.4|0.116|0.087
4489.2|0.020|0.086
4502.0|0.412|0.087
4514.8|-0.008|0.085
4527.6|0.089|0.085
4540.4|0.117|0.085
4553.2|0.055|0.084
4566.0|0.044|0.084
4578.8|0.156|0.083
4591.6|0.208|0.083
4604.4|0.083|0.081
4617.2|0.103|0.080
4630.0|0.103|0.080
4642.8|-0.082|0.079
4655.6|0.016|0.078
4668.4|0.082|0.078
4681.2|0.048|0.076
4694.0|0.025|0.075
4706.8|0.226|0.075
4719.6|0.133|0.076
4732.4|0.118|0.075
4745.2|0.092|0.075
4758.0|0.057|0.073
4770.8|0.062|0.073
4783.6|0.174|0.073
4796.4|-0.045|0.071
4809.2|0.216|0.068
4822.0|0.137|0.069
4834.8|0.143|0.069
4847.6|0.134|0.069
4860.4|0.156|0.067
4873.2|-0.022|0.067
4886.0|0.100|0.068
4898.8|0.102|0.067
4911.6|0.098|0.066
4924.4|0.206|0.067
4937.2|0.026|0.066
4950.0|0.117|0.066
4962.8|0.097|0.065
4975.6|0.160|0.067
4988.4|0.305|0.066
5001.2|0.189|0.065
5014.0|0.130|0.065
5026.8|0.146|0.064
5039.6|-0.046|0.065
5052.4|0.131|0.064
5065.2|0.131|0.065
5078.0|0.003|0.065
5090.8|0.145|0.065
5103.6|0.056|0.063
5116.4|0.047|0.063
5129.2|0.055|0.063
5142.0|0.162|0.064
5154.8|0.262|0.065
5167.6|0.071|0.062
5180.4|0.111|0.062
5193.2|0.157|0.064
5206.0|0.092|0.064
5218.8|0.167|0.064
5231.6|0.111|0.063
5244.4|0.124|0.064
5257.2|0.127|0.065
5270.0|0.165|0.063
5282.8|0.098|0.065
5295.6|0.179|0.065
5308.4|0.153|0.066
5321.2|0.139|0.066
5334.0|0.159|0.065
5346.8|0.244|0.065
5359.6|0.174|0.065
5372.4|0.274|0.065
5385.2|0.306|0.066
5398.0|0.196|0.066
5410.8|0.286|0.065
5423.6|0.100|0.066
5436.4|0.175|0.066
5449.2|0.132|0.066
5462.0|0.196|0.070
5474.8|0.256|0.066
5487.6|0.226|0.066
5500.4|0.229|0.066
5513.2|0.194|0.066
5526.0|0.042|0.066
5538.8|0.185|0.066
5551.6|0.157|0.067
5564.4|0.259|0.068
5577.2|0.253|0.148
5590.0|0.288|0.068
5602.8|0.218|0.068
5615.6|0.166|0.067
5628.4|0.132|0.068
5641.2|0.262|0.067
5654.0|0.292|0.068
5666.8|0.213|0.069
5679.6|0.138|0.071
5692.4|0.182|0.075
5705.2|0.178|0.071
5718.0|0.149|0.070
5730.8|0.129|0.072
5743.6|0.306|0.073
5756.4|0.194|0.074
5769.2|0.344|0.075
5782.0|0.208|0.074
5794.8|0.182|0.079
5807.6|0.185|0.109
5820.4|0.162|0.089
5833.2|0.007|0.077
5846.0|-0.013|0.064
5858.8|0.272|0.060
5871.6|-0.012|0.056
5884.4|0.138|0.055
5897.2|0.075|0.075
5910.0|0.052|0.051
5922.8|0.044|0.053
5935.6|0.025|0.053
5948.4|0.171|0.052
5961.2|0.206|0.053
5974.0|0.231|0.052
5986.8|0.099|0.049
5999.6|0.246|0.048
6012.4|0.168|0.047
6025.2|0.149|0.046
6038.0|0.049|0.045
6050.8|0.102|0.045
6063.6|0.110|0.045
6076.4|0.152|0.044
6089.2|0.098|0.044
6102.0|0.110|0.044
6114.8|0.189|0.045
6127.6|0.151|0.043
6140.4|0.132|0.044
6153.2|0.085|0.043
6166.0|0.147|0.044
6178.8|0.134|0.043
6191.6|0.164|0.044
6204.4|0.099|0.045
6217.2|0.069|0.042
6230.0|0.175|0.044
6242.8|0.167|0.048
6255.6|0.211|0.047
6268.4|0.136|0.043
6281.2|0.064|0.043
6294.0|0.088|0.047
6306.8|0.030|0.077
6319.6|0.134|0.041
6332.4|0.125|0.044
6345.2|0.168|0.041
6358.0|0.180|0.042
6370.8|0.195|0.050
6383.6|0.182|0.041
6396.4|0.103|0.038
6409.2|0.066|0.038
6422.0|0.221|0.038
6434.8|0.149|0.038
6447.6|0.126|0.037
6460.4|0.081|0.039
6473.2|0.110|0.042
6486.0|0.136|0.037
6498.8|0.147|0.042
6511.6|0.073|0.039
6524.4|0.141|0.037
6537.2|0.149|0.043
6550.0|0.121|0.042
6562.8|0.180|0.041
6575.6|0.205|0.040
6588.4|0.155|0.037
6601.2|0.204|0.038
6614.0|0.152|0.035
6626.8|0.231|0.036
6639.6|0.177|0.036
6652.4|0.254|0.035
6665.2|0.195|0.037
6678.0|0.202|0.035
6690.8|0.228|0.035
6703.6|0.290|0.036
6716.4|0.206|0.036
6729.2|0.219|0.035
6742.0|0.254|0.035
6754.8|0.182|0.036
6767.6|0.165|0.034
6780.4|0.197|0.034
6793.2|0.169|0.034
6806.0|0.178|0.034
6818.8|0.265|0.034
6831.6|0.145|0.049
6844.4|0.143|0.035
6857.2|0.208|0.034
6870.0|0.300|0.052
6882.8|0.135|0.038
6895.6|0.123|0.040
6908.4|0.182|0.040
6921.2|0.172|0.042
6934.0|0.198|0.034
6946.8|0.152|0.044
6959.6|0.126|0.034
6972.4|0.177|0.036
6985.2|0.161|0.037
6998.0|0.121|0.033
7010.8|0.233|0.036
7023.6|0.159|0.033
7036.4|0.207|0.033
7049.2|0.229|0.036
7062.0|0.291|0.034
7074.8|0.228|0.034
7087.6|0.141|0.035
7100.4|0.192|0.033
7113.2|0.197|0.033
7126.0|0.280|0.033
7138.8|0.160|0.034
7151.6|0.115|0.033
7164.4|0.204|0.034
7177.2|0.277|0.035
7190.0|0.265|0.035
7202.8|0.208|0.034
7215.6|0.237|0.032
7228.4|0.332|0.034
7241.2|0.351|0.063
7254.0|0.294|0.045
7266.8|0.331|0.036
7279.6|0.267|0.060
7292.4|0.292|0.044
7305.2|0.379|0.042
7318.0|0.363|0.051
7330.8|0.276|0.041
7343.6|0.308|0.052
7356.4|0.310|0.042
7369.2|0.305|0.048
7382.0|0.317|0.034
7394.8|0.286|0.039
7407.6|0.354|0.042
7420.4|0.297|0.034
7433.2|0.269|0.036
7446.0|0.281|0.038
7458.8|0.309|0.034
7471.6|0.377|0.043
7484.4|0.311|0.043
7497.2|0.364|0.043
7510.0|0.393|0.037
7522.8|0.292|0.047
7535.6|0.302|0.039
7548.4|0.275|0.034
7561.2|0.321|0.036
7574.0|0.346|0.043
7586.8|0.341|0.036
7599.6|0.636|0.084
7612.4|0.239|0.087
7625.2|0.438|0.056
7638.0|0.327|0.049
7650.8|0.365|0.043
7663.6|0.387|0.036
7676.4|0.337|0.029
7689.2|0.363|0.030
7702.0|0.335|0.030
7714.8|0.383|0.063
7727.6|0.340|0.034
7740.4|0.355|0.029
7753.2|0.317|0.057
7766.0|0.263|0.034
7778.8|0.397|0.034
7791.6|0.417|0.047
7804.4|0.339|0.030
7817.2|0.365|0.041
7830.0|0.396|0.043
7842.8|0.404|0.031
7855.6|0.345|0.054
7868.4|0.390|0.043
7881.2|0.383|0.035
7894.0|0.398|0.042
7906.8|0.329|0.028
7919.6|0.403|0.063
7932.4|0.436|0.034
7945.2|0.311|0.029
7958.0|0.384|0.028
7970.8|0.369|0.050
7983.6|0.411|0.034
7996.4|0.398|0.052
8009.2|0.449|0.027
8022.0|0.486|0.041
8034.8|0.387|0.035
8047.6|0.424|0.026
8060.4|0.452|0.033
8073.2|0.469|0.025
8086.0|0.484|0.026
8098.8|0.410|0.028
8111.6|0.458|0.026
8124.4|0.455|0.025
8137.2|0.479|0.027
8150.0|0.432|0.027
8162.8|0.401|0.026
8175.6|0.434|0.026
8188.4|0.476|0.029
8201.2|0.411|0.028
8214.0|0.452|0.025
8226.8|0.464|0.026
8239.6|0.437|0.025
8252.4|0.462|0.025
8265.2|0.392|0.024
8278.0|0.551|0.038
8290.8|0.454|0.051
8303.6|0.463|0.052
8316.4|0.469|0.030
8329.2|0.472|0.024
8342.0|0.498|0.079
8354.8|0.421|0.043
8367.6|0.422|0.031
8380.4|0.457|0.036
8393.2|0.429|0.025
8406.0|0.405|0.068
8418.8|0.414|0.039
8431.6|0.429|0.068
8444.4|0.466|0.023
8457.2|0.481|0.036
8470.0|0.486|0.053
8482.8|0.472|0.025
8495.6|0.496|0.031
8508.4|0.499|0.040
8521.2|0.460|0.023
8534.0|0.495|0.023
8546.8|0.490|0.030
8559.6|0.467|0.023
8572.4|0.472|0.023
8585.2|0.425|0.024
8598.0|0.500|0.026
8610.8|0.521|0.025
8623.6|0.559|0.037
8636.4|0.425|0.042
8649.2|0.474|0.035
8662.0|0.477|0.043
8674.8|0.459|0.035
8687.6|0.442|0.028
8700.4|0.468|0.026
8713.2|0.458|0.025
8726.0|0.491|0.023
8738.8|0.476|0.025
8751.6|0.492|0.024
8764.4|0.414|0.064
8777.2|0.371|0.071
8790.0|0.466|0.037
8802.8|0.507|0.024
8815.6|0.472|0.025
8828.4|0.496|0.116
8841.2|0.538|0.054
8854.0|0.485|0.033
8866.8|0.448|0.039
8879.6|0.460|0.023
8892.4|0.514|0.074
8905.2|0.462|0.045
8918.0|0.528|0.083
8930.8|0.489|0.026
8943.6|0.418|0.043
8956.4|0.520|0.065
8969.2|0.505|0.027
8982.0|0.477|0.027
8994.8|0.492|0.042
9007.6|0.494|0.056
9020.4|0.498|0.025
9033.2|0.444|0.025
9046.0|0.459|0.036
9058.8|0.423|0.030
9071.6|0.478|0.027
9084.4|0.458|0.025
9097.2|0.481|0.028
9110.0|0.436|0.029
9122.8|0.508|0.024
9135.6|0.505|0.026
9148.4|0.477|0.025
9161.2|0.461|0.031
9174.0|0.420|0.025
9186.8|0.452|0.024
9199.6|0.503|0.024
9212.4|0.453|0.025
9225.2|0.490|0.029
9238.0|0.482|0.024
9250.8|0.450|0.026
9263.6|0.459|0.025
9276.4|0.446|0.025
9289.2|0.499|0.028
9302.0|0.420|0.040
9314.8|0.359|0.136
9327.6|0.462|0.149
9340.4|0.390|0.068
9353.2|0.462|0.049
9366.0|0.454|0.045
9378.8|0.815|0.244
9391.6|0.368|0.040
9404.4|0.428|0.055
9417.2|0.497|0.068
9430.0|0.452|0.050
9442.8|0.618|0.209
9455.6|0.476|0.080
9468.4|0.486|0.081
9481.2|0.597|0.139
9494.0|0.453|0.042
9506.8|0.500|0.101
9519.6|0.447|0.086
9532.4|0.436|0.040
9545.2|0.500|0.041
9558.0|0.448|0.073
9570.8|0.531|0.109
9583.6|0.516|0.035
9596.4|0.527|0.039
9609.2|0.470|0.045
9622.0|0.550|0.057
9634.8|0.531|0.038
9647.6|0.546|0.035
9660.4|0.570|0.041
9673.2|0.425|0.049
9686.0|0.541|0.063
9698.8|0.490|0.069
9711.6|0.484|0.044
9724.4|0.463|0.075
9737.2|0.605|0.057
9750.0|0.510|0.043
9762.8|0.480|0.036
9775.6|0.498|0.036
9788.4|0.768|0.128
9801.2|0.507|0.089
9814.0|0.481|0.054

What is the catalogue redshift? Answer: 0.80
